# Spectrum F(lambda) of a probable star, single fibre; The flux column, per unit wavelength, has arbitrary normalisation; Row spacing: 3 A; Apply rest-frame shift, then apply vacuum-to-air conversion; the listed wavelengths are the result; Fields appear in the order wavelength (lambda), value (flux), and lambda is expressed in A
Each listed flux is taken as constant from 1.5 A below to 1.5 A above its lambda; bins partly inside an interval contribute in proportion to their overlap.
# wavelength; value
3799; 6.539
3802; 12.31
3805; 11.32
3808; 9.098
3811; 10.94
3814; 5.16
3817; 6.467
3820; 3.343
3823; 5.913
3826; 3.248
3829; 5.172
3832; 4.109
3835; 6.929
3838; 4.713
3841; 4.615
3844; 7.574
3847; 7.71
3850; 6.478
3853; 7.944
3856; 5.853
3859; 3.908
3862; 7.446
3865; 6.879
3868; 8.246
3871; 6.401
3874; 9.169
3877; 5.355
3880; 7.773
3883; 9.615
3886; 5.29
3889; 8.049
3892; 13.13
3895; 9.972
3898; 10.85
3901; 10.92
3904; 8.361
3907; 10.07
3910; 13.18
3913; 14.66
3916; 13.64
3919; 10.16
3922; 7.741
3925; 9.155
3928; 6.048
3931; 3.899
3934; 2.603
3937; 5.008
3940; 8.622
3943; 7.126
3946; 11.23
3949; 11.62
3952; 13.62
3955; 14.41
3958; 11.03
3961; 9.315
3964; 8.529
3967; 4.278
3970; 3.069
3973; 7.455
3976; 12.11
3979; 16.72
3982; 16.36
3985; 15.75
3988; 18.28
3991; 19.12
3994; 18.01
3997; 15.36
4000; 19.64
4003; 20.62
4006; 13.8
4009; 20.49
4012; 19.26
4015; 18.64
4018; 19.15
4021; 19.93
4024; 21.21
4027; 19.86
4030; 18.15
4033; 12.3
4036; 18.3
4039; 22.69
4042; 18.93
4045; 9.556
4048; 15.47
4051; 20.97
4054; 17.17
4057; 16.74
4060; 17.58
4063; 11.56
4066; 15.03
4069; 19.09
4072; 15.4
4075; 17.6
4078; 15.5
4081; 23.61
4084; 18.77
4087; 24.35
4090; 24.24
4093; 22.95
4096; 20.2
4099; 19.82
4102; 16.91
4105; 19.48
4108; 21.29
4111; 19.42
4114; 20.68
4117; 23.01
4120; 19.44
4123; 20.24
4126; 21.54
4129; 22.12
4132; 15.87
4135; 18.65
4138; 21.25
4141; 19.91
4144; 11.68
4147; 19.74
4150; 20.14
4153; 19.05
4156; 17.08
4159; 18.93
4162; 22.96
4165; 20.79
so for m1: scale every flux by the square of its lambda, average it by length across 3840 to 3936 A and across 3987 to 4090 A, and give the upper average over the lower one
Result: 2.37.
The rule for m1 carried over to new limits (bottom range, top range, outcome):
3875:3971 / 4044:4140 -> 2.29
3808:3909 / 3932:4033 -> 2.04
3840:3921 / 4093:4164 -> 2.56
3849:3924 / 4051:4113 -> 2.35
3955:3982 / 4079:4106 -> 2.29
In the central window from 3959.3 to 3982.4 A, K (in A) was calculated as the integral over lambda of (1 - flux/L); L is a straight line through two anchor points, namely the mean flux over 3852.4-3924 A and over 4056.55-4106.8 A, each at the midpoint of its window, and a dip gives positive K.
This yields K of 6.7 A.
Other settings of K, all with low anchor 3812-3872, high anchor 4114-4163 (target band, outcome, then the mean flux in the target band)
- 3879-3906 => -3.6 A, 9.37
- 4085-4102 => -4.2 A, 21.7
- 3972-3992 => -4.6 A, 15.2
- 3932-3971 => 8.7 A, 8.51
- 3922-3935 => 5.3 A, 5.8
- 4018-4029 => -4.5 A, 20.1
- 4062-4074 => 0.6 A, 15.5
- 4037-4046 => -1.5 A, 17.5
